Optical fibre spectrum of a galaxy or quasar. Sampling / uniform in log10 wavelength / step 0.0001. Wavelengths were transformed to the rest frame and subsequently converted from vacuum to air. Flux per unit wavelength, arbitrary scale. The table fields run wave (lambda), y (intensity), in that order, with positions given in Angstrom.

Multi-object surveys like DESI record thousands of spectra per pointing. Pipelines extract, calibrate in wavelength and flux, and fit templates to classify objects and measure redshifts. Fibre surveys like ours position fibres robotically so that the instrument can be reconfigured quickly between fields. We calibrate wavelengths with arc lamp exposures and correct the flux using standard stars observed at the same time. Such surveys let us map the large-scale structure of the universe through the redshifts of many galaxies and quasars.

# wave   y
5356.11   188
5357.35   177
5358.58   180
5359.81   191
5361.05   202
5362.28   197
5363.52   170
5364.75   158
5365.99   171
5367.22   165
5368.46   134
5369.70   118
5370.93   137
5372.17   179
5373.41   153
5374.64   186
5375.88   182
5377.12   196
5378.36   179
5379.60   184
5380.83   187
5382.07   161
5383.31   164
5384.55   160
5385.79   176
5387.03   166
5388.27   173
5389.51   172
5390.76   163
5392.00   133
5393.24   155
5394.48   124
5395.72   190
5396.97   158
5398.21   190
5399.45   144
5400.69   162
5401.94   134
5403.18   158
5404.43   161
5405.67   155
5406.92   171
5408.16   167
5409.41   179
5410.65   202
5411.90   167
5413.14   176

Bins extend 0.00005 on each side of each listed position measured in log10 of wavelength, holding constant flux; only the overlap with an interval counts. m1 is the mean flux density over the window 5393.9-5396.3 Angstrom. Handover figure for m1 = 157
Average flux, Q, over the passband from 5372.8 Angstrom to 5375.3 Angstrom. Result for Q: 170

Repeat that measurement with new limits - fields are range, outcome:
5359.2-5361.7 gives 196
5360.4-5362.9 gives 199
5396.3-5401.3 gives 164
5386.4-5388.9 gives 170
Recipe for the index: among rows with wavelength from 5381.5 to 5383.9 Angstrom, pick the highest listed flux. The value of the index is 164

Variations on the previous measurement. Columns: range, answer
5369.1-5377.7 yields 196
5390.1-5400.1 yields 190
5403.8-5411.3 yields 202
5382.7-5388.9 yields 176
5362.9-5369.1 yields 171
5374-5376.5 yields 186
